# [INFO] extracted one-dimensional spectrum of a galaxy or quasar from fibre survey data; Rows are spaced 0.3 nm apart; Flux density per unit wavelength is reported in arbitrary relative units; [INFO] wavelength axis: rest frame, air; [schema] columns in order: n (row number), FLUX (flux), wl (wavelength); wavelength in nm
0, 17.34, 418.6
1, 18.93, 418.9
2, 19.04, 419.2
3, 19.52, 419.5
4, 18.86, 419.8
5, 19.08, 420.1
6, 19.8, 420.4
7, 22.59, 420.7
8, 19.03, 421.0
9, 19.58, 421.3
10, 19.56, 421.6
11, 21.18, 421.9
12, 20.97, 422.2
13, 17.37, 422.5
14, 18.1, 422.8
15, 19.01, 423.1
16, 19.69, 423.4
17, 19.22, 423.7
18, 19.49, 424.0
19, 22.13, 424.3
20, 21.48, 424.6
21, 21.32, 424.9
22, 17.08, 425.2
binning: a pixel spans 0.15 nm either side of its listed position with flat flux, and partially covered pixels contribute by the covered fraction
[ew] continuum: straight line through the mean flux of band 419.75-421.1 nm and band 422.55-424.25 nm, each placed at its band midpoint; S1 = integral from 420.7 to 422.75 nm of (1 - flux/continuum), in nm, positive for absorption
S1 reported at -0.01 nm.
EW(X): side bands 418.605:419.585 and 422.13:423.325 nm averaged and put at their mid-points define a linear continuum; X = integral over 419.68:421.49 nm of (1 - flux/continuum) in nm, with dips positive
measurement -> -0.10 nm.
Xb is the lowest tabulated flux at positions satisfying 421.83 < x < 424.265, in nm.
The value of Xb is 17.37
